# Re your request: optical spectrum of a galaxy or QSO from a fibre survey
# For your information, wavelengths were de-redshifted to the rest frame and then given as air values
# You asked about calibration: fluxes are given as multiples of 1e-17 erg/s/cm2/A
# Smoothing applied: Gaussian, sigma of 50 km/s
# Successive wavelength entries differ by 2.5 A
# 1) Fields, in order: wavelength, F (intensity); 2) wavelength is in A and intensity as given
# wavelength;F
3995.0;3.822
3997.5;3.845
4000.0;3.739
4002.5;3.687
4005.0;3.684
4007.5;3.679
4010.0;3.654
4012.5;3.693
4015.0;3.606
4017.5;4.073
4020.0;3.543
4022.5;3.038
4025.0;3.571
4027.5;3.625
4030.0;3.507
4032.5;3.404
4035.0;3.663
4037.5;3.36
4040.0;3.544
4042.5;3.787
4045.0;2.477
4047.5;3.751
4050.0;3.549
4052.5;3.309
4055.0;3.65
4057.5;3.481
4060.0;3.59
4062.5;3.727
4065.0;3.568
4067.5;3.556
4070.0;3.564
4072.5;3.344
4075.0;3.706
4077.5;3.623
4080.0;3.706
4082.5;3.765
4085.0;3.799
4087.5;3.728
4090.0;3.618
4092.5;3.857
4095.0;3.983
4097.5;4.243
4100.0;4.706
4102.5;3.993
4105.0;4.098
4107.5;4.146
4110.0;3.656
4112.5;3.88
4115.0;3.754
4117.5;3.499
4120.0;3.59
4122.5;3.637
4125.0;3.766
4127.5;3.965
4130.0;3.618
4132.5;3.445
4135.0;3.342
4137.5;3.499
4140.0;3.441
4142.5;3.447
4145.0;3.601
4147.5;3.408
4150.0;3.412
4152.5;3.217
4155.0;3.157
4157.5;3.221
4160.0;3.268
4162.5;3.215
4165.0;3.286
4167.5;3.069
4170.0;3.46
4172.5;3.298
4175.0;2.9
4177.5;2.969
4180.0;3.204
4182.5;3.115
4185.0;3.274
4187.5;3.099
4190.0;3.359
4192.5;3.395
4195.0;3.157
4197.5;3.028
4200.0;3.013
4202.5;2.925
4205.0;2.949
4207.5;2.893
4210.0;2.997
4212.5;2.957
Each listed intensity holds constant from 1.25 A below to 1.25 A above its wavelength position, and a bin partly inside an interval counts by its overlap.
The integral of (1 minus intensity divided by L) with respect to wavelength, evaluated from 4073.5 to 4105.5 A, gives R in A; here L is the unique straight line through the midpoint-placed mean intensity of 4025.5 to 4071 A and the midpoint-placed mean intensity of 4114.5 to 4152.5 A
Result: -3.4 A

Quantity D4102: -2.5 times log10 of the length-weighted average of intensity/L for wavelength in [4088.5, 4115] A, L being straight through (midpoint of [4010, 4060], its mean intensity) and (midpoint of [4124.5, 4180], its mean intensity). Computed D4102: -0.170 mag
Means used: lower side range 3.51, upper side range 3.35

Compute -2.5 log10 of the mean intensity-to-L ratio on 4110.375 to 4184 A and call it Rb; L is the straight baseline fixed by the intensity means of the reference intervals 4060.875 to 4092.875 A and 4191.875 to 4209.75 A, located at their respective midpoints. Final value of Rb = -0.03 mag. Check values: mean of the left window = 3.65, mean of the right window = 3.04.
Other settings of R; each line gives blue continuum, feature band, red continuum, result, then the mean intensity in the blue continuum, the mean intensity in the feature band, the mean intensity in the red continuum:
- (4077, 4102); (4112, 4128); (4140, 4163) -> -0.4 A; 3.91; 3.71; 3.34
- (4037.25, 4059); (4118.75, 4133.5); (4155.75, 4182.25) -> -1.8 A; 3.44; 3.67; 3.19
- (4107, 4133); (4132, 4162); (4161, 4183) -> 0.6 A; 3.72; 3.37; 3.17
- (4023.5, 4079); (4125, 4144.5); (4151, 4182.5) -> -1.6 A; 3.51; 3.55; 3.19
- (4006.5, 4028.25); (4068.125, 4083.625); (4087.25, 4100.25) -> 1.1 A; 3.61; 3.61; 3.99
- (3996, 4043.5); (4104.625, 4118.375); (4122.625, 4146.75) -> -1.0 A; 3.62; 3.83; 3.57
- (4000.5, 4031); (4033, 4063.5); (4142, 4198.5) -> 0.4 A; 3.62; 3.49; 3.24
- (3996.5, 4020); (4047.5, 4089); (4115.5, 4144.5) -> 0.5 A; 3.73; 3.61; 3.57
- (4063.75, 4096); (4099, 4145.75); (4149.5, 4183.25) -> -4.0 A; 3.68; 3.74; 3.2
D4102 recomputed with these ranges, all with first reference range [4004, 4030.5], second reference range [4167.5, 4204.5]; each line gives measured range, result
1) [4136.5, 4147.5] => -0.07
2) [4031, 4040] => 0.02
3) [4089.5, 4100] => -0.19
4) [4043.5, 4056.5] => 0.05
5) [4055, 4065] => -0.03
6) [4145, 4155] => -0.03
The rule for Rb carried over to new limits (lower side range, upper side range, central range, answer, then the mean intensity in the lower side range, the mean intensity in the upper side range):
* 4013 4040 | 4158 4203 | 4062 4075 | -0.035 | 3.54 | 3.17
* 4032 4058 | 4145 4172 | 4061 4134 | -0.121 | 3.45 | 3.29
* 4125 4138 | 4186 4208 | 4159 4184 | 0.039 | 3.6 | 3.1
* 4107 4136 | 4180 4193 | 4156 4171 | 0.047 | 3.68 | 3.24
